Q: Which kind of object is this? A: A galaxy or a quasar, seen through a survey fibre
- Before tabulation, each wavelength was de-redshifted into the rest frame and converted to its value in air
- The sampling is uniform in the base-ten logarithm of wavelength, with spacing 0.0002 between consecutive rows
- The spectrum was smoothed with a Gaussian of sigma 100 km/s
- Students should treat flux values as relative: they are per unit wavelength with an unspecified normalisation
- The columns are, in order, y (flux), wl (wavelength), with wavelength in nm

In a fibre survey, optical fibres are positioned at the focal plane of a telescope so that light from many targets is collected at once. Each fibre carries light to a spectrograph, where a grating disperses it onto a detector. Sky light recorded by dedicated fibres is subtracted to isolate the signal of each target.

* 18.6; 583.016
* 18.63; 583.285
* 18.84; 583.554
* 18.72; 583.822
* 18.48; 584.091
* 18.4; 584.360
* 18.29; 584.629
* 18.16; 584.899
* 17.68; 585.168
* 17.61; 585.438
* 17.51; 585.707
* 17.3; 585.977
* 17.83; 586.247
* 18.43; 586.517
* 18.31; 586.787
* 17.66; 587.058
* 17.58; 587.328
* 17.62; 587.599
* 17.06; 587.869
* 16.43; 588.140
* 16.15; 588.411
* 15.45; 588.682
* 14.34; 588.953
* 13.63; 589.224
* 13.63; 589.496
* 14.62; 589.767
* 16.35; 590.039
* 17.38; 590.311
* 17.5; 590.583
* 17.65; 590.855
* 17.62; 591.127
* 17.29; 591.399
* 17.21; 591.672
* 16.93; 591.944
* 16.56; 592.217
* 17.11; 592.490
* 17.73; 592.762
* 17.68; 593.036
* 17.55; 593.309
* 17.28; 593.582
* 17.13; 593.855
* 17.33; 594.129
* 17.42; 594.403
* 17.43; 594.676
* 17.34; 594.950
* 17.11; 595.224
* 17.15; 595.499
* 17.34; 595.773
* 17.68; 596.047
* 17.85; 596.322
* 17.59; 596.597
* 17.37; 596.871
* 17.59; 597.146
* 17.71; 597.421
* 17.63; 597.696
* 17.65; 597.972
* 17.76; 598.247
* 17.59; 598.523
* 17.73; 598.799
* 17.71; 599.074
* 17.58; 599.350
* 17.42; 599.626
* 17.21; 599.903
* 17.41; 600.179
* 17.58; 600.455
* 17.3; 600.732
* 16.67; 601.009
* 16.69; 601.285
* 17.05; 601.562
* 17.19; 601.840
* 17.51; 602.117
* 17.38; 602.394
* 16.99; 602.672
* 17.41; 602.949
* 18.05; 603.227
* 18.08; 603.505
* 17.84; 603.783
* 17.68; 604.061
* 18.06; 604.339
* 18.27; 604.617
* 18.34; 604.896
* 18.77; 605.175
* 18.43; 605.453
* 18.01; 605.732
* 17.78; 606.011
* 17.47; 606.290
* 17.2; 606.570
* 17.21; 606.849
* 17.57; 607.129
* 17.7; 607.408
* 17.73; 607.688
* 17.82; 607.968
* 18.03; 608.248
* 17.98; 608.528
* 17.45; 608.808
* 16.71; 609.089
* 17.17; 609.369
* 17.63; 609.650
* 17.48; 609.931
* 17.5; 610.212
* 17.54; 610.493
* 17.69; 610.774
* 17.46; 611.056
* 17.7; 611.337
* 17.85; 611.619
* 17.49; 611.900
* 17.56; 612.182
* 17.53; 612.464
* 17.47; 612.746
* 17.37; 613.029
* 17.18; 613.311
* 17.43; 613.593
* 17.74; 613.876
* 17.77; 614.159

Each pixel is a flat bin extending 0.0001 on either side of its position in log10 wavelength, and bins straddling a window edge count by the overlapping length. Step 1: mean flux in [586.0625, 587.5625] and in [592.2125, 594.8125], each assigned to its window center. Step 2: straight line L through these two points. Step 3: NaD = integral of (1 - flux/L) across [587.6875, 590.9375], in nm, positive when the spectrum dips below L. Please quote 0.34 nm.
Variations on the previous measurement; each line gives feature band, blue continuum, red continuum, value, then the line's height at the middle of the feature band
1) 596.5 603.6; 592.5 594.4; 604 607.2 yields 0.10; 17.7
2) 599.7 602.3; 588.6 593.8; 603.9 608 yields 0.03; 17.4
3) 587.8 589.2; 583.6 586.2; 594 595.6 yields 0.17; 17.8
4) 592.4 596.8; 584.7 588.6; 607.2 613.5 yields 0.02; 17.5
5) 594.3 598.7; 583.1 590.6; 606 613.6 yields -0.06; 17.3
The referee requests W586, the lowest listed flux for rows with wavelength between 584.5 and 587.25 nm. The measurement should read 17.3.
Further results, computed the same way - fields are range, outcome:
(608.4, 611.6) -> 16.71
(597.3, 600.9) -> 17.21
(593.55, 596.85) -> 17.11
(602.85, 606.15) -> 17.41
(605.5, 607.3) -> 17.2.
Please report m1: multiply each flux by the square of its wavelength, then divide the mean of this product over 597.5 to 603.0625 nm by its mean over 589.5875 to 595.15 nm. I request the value 1.04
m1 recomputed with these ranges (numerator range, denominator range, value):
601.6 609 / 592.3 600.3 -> 1.05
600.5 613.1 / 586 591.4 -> 1.12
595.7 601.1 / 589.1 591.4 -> 1.12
